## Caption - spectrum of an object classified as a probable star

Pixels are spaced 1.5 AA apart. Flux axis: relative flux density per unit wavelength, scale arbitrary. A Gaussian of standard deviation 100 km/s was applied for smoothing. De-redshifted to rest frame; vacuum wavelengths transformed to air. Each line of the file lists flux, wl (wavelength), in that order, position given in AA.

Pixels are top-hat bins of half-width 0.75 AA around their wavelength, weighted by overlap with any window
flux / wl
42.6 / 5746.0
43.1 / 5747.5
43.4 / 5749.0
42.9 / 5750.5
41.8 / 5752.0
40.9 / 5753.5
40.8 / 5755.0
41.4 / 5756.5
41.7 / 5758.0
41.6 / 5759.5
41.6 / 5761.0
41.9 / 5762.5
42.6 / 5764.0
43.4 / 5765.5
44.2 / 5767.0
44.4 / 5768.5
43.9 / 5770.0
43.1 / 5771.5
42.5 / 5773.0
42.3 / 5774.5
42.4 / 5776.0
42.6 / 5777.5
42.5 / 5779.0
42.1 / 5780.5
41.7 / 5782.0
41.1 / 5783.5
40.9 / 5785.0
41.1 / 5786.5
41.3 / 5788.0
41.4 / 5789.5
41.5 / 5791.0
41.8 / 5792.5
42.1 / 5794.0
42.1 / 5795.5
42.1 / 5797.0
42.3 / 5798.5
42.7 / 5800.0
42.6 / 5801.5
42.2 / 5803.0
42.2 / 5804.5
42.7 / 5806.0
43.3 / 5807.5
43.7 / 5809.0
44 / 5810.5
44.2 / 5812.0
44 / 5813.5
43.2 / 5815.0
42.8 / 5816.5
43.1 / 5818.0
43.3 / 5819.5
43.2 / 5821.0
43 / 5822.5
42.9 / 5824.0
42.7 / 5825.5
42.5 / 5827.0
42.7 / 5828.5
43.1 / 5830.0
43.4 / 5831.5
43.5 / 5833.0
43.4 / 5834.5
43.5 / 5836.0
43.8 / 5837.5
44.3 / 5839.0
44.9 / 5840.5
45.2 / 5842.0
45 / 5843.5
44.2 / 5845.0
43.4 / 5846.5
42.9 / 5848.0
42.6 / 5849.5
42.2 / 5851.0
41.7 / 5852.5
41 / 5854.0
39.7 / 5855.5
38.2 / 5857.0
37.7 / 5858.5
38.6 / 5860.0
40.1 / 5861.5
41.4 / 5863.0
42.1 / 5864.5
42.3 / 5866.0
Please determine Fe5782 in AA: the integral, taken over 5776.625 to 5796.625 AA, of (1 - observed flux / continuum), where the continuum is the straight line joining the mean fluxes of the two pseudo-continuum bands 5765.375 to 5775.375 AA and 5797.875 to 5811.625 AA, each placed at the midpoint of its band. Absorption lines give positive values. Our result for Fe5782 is 0.7 AA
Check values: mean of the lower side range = 43.4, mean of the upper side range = 42.9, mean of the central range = 41.7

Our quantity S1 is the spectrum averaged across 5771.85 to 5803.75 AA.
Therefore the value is 42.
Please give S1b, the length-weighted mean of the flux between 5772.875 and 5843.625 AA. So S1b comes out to 42.8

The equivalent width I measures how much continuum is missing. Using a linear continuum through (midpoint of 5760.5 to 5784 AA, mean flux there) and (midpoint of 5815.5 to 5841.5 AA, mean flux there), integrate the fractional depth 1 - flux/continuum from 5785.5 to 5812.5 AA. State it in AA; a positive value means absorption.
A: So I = 0.4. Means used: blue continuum 42.7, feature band 42.4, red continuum 43.3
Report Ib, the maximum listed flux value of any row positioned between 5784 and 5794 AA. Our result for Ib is 42.1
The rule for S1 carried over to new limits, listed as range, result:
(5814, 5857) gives 43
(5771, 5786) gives 42.1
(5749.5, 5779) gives 42.4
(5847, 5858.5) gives 41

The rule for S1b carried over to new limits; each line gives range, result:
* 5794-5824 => 43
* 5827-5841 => 43.5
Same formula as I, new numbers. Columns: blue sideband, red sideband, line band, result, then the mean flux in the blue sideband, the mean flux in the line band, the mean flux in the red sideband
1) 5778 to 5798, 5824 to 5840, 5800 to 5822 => -0.3 AA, 41.7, 43.2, 43.3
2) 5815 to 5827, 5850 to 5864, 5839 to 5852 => -0.9 AA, 43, 43.8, 40.1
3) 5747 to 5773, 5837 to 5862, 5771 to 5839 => -0.6 AA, 42.5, 42.7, 42.1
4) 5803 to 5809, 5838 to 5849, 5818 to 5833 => 0.2 AA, 42.8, 43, 44.2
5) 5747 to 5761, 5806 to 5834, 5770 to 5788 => 0.1 AA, 41.9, 42.1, 43.2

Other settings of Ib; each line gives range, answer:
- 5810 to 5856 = 45.2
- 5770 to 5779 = 43.9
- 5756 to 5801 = 44.4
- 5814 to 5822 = 43.3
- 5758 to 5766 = 43.4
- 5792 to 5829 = 44.2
